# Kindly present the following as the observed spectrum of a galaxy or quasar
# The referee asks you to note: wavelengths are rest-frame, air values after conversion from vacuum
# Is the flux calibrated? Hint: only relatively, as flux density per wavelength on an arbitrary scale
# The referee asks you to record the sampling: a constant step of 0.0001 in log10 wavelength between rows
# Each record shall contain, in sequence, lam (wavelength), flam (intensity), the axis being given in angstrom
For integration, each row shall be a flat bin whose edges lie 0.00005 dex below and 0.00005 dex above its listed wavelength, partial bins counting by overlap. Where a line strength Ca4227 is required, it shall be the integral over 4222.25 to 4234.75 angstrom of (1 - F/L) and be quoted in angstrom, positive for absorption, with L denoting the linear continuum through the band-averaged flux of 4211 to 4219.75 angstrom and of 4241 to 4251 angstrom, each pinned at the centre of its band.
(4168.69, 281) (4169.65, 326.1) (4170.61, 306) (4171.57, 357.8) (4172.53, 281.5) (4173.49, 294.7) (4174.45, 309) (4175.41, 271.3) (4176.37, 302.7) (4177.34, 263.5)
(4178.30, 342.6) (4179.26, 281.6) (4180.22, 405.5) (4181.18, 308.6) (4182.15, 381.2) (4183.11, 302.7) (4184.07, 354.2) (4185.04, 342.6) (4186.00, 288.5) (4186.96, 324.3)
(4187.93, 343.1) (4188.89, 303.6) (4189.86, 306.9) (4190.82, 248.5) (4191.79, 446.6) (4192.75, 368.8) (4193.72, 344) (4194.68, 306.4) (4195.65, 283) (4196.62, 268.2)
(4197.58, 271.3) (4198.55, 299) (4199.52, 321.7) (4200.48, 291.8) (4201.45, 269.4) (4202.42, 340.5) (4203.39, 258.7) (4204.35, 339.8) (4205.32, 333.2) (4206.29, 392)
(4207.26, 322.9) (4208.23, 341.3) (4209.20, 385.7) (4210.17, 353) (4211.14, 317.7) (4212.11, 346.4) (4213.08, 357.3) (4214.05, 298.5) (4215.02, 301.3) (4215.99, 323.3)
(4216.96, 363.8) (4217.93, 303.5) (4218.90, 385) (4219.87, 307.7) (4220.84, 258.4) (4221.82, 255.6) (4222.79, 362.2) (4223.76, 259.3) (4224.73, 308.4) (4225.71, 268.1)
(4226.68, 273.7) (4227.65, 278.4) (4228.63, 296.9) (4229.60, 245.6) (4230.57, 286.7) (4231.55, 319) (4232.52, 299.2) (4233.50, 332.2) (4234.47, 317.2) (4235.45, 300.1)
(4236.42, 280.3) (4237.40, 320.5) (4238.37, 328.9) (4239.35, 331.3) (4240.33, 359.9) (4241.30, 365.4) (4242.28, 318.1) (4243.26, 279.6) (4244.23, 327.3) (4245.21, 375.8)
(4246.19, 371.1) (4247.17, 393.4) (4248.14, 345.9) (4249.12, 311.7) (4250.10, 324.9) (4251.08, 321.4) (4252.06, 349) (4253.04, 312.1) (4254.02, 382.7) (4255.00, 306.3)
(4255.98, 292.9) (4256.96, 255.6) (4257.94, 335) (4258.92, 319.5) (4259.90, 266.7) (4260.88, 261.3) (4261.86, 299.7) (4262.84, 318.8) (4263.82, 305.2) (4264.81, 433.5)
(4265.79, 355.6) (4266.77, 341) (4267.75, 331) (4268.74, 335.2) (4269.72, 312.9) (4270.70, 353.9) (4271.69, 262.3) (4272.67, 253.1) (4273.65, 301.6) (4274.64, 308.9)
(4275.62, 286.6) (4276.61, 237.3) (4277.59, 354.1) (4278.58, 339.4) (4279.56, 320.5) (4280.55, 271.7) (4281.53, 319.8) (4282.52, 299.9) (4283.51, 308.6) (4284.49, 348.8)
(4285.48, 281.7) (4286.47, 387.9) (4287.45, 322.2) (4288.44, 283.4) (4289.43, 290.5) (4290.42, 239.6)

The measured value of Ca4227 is 1.5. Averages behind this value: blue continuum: 333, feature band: 296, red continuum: 340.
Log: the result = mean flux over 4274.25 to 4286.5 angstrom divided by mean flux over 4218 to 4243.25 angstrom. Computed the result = 1.0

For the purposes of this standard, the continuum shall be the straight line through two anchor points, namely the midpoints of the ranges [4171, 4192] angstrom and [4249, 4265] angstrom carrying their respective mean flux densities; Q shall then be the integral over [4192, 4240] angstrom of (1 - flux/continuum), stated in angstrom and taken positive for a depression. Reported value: 0.6 angstrom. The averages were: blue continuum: 319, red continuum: 315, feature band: 313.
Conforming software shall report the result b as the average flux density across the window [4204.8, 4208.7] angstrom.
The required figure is 347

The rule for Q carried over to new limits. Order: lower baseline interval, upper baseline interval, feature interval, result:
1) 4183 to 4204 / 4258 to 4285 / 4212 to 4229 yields 0.32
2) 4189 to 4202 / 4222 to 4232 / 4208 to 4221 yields -1.59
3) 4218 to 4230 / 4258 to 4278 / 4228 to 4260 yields -2.06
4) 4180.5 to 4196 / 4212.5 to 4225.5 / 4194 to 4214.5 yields 0.11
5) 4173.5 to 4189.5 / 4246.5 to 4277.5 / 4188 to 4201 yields 0.24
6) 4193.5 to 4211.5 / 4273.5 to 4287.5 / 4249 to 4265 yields -0.07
